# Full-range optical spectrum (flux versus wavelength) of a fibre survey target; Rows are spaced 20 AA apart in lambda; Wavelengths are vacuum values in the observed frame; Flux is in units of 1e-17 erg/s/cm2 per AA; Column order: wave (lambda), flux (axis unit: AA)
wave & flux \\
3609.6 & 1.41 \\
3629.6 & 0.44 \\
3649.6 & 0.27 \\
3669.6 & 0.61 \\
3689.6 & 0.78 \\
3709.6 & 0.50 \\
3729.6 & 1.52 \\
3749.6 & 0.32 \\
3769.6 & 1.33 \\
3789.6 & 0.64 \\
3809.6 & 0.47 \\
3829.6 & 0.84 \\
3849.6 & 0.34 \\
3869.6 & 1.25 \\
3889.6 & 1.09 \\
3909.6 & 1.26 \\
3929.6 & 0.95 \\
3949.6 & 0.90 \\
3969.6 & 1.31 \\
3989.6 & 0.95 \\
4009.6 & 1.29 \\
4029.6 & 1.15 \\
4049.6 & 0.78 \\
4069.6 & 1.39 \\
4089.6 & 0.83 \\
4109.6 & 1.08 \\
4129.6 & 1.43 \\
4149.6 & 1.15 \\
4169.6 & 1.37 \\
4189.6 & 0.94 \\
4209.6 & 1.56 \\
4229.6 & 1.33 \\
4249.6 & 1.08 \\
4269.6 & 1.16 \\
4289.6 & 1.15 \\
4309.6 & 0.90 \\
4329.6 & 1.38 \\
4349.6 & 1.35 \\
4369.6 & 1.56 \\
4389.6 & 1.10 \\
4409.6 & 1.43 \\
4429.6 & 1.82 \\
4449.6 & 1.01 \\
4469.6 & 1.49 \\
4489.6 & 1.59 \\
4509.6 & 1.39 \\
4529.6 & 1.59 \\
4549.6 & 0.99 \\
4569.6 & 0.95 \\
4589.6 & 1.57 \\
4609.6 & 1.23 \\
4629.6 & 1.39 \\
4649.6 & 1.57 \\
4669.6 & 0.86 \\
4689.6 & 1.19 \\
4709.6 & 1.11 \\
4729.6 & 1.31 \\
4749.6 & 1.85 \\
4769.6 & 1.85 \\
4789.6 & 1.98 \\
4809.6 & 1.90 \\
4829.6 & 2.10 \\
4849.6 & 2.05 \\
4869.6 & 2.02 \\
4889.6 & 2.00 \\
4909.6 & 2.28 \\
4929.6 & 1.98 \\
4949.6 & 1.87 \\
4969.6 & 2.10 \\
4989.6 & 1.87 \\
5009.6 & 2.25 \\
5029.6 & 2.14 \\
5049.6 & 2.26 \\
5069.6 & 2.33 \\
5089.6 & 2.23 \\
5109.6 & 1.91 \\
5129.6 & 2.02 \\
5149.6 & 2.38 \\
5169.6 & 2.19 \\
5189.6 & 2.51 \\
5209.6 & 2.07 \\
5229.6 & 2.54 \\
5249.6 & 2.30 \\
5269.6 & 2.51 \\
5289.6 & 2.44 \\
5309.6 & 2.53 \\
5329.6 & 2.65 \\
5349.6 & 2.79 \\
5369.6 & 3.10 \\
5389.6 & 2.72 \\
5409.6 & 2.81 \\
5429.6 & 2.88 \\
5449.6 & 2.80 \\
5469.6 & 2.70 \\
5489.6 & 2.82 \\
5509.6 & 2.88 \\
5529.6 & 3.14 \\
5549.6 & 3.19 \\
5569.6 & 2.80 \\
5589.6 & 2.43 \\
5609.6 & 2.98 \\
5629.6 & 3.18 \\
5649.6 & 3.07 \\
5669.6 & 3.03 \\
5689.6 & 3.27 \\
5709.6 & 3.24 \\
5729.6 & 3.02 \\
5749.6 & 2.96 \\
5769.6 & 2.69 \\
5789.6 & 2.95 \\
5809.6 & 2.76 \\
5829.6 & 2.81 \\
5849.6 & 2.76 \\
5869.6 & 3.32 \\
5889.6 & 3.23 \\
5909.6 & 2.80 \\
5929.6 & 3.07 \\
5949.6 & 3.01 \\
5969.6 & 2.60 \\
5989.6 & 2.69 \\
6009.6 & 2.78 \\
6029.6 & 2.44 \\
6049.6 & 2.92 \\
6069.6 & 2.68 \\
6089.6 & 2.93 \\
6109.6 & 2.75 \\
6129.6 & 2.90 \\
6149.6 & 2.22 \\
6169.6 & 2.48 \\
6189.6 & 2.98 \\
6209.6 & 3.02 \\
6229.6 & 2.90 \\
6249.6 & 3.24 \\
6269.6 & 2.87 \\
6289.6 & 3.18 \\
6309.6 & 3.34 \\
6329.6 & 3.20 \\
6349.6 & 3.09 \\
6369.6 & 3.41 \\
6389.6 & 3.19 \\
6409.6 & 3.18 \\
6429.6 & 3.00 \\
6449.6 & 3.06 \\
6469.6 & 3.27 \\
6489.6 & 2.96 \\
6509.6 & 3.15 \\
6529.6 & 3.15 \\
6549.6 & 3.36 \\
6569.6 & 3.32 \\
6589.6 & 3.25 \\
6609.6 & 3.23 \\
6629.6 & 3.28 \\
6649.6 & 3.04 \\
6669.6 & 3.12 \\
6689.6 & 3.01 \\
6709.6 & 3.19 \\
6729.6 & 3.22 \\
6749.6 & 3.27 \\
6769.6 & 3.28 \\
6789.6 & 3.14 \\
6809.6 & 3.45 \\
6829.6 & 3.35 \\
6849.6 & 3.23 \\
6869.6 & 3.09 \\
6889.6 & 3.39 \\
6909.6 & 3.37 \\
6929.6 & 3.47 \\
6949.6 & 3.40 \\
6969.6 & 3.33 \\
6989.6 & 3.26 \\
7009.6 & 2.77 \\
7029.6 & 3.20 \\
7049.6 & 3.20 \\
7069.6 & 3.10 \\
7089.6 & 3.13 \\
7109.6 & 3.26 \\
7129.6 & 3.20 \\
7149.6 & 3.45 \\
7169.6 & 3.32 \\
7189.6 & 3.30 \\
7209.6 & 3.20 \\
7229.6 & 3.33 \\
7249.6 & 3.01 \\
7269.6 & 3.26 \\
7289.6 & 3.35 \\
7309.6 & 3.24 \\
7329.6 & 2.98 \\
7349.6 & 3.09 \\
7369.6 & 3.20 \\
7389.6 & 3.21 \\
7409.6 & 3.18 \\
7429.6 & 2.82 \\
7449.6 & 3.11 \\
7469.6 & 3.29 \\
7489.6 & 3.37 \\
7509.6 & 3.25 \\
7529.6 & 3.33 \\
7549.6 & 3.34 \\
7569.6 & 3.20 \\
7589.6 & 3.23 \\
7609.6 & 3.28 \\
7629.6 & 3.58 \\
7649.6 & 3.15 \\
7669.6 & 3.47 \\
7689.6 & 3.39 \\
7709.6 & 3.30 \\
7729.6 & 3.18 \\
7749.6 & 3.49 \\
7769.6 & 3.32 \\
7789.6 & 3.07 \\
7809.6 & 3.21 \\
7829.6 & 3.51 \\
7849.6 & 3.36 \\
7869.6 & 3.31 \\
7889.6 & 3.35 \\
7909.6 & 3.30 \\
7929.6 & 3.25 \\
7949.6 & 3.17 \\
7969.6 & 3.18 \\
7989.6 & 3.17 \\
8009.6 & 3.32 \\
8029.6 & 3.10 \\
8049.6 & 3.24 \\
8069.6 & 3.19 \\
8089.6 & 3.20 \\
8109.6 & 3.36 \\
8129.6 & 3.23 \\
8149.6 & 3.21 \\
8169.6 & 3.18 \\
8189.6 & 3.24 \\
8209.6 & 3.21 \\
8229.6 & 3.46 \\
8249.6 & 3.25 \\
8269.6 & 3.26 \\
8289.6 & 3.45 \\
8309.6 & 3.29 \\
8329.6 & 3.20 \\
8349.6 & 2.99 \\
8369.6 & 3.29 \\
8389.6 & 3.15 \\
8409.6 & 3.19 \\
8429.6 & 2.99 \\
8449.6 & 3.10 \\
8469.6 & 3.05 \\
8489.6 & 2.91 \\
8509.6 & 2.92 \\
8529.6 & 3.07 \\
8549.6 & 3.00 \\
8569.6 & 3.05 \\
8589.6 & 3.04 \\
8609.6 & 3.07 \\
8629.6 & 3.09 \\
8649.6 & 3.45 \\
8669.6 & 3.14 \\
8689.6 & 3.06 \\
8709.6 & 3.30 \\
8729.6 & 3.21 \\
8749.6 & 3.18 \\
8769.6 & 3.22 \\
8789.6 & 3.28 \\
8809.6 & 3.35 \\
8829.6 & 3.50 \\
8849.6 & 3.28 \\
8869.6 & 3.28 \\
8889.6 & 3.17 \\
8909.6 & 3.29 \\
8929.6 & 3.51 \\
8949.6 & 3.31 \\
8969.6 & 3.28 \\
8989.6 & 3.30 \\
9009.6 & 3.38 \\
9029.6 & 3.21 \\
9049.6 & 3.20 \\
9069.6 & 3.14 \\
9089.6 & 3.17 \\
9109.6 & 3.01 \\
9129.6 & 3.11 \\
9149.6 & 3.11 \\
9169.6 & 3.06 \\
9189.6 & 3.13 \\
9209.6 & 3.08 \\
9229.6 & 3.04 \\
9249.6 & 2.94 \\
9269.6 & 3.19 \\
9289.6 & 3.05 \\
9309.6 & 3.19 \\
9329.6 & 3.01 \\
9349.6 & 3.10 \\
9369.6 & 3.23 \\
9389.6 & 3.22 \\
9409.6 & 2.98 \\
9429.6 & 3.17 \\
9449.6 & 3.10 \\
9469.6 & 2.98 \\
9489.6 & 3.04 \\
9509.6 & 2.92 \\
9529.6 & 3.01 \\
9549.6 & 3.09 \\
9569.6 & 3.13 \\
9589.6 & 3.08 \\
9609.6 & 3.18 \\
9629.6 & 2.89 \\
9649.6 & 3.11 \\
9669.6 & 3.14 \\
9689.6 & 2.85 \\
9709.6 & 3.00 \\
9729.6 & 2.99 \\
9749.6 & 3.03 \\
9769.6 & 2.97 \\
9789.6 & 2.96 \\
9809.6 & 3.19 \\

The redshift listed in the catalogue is 0.19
